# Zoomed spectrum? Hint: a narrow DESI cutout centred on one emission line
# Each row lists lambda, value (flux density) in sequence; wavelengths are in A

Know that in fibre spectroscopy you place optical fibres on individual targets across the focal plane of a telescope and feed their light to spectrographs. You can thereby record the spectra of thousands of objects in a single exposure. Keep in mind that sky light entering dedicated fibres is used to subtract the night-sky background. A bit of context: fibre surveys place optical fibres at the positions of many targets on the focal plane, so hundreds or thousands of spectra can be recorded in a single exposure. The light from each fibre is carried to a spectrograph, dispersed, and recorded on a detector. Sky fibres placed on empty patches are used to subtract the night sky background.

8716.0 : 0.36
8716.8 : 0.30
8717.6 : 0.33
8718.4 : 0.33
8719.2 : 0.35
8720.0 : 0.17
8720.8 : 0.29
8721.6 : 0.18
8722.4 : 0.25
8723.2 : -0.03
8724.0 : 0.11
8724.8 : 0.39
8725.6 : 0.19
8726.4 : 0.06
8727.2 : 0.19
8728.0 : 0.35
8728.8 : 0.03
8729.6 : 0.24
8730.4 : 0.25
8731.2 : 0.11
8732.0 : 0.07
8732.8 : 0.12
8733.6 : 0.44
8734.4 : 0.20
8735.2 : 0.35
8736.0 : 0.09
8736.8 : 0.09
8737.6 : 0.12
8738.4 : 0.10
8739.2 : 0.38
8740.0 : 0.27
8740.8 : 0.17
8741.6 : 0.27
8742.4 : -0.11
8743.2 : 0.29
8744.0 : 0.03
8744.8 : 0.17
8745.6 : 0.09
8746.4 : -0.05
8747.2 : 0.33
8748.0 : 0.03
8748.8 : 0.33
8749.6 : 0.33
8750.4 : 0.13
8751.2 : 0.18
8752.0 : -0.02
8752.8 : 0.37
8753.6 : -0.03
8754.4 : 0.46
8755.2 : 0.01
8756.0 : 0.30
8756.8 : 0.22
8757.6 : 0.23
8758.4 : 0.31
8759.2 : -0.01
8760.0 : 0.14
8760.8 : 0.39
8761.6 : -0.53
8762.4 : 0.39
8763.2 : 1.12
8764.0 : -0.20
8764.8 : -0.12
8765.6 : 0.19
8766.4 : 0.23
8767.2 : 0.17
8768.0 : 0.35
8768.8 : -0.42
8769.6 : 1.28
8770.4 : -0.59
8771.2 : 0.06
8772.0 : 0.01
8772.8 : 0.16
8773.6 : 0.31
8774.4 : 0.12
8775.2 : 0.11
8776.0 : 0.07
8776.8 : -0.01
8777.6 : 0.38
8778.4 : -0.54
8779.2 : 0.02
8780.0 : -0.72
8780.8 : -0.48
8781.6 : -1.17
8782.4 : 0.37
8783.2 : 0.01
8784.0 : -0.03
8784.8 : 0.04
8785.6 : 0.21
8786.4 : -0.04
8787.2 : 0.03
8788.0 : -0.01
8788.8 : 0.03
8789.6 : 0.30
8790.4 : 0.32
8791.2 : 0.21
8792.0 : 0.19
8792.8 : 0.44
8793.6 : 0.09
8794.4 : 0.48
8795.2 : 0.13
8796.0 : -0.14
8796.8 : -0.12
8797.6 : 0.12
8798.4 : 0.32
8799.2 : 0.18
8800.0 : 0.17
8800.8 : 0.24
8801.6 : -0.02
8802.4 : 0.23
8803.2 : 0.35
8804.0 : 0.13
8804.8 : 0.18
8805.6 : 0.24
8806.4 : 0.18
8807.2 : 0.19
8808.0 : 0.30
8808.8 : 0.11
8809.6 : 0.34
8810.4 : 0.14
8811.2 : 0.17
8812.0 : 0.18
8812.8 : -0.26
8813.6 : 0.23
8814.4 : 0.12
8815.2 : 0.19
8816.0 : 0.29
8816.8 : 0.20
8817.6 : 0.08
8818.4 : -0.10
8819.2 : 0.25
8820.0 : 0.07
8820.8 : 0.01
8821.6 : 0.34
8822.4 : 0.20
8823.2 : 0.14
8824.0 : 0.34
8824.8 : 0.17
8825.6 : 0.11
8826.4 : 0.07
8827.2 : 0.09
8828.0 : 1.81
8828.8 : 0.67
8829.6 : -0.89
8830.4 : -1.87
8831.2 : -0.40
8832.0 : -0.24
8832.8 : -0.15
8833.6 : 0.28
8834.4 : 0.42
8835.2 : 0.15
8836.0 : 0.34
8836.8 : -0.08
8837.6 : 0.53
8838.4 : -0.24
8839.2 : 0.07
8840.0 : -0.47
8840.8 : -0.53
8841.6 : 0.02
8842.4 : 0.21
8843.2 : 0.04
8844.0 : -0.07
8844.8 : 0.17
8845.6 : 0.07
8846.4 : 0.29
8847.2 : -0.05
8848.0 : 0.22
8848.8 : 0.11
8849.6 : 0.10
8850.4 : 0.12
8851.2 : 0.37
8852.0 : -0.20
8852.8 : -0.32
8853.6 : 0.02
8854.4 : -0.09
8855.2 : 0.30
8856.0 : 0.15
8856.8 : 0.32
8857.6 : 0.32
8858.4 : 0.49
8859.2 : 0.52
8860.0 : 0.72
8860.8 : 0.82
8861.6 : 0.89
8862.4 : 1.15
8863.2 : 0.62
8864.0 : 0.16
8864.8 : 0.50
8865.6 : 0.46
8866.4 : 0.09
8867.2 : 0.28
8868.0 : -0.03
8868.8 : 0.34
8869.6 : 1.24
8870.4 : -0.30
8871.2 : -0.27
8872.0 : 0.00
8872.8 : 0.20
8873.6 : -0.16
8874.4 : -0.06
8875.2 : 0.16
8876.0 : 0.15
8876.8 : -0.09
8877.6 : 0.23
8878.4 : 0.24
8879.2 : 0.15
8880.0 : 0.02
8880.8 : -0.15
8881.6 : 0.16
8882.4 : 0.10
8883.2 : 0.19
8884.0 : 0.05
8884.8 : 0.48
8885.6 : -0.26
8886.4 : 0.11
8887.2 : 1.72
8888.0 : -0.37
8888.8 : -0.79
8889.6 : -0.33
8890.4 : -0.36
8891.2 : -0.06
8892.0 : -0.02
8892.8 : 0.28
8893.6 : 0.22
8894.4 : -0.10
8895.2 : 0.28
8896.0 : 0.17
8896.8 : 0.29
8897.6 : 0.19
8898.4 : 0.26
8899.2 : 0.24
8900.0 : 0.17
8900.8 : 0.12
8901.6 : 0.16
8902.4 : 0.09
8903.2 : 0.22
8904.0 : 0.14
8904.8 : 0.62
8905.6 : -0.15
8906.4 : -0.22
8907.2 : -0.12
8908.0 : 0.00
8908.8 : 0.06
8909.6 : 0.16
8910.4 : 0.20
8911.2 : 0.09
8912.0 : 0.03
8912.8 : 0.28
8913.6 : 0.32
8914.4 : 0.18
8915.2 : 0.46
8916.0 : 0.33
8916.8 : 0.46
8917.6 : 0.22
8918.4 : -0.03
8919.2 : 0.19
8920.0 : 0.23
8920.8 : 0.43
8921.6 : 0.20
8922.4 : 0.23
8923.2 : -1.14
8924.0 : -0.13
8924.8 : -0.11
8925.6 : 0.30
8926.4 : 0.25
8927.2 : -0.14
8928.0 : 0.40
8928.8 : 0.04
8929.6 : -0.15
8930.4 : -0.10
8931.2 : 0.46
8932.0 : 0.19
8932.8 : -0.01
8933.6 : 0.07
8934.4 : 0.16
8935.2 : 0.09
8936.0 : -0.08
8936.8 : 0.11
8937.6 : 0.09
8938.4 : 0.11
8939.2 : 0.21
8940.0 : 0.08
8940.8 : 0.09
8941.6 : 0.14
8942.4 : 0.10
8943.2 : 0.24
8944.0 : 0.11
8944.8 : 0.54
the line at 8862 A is H-beta 4861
